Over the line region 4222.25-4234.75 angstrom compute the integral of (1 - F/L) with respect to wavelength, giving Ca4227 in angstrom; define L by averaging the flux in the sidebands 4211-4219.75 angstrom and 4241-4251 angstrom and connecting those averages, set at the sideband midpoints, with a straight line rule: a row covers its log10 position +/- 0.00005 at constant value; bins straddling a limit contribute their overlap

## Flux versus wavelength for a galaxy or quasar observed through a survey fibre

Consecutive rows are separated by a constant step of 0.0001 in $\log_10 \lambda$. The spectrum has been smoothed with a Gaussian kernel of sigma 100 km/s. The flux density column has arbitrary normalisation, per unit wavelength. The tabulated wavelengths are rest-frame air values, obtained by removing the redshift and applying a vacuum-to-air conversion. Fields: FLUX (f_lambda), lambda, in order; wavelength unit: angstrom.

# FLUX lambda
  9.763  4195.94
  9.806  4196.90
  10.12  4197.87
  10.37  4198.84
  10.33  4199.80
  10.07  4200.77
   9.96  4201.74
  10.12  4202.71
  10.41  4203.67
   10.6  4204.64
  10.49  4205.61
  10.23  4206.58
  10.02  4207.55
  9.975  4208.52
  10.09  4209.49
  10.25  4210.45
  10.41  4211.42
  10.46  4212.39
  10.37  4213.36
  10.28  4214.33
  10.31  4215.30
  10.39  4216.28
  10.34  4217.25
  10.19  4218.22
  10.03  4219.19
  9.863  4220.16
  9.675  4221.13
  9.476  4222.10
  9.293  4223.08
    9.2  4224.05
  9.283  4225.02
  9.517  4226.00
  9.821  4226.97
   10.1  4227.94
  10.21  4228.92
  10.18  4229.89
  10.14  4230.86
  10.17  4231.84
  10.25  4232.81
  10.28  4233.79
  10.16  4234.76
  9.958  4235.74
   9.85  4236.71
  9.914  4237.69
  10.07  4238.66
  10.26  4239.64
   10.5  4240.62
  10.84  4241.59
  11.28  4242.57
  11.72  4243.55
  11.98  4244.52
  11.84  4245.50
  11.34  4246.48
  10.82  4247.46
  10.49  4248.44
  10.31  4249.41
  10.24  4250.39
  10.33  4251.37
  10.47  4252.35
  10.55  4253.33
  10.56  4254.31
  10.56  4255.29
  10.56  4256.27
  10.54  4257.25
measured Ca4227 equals 0.9 angstrom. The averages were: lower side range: 10.3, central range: 9.87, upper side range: 11.1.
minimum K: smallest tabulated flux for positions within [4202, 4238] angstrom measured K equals 9.2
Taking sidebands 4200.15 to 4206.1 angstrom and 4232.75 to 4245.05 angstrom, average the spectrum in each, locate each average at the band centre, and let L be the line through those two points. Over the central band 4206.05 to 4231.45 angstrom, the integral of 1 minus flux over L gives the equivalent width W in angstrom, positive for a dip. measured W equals 0.9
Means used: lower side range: 10.3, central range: 10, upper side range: 10.6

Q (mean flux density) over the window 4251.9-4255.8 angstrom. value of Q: 10.5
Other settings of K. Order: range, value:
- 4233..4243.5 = 9.85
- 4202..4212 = 9.975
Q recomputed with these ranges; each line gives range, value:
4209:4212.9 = 10.3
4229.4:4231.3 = 10.2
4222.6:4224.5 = 9.26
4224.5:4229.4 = 9.77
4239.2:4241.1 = 10.4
